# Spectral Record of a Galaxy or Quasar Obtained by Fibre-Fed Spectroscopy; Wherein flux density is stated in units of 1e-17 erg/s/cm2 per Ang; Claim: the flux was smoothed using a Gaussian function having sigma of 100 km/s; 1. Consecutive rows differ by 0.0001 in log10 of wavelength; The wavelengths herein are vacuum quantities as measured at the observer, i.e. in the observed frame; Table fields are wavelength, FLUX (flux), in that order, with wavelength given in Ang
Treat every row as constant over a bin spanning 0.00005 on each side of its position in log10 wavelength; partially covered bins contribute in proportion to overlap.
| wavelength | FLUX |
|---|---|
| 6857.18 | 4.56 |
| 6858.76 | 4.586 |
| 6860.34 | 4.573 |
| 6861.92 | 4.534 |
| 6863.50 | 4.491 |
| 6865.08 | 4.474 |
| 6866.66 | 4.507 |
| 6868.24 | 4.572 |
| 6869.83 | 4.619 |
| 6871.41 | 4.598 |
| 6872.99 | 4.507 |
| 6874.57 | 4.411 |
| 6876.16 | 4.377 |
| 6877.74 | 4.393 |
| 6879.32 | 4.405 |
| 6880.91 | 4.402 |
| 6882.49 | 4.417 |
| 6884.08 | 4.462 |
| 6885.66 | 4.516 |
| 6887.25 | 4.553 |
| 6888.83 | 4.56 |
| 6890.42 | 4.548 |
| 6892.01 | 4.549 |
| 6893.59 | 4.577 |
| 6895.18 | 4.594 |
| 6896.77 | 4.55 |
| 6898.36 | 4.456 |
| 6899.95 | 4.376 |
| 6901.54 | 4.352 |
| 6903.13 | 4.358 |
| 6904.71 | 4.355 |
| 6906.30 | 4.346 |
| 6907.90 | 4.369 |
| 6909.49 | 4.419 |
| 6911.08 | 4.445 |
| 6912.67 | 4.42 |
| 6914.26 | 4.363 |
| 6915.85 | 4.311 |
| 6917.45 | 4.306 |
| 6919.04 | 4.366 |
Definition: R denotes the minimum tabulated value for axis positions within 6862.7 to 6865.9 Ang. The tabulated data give 4.474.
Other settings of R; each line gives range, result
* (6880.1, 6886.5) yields 4.402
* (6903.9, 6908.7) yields 4.346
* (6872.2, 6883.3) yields 4.377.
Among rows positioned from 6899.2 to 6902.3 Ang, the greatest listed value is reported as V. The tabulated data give 4.376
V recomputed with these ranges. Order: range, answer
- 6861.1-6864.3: 4.534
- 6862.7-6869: 4.572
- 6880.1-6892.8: 4.56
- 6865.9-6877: 4.619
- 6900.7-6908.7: 4.369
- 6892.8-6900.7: 4.594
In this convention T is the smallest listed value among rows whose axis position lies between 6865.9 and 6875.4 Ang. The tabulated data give 4.411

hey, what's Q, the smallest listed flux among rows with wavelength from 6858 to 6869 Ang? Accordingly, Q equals 4.474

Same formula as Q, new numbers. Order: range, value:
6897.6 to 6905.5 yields 4.352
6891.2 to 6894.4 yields 4.549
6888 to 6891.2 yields 4.548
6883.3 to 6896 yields 4.462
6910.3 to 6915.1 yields 4.363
